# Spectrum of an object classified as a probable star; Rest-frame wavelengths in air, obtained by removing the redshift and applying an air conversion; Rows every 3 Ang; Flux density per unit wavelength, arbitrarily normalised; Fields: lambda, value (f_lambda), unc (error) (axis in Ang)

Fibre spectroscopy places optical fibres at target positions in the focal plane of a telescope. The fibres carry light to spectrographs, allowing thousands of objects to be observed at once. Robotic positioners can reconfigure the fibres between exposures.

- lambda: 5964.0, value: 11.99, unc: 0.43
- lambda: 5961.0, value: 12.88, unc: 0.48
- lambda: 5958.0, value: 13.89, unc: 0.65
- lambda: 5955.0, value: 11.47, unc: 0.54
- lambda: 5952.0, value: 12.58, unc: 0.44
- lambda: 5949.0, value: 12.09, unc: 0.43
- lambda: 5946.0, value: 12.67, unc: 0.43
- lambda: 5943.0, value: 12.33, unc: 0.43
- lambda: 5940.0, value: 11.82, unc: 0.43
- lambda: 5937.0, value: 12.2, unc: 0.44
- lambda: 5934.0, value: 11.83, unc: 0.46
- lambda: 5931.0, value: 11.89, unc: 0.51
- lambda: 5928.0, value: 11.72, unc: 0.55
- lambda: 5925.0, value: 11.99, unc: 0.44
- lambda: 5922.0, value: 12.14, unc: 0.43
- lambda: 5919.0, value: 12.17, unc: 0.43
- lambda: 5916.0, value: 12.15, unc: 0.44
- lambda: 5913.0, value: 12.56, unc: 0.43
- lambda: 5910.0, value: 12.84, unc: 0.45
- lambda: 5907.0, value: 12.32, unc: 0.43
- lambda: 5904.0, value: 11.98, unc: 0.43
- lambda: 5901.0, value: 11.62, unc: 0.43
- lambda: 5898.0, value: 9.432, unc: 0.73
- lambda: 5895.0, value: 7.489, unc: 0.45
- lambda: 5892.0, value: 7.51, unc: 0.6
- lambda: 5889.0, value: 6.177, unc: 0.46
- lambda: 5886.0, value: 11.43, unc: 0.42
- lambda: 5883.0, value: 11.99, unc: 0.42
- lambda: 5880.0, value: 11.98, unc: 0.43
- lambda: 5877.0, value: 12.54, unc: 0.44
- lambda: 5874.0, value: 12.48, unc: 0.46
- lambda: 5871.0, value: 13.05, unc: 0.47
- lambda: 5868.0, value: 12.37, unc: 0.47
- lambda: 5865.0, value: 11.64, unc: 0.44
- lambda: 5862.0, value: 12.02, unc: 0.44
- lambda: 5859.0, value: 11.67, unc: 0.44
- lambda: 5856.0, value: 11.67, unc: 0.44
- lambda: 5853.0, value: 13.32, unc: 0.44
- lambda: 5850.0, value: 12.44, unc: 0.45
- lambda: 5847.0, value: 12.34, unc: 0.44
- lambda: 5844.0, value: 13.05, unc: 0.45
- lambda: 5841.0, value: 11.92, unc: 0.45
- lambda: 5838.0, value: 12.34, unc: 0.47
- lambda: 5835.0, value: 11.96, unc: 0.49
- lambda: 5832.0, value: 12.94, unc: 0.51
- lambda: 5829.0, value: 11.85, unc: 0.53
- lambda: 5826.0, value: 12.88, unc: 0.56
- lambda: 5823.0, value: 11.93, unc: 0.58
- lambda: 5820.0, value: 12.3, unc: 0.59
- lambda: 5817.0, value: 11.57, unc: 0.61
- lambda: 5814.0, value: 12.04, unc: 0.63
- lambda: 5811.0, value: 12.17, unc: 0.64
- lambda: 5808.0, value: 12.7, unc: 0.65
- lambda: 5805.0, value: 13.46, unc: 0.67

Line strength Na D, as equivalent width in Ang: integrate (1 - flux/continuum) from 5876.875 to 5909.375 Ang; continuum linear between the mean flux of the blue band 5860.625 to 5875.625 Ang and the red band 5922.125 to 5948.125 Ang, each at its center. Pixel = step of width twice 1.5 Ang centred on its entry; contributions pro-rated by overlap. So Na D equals 4.9 Ang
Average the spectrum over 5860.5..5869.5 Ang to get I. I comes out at 12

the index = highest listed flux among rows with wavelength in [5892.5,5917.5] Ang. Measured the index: 12.84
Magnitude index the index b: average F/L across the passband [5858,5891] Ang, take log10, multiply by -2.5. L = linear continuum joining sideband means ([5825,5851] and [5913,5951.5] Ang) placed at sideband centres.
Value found 0.071 mag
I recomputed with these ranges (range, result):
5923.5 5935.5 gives 11.9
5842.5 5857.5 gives 12.6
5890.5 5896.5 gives 7.5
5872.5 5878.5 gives 12.5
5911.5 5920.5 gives 12.3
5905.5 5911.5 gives 12.6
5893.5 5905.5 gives 10.1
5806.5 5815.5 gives 12.3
